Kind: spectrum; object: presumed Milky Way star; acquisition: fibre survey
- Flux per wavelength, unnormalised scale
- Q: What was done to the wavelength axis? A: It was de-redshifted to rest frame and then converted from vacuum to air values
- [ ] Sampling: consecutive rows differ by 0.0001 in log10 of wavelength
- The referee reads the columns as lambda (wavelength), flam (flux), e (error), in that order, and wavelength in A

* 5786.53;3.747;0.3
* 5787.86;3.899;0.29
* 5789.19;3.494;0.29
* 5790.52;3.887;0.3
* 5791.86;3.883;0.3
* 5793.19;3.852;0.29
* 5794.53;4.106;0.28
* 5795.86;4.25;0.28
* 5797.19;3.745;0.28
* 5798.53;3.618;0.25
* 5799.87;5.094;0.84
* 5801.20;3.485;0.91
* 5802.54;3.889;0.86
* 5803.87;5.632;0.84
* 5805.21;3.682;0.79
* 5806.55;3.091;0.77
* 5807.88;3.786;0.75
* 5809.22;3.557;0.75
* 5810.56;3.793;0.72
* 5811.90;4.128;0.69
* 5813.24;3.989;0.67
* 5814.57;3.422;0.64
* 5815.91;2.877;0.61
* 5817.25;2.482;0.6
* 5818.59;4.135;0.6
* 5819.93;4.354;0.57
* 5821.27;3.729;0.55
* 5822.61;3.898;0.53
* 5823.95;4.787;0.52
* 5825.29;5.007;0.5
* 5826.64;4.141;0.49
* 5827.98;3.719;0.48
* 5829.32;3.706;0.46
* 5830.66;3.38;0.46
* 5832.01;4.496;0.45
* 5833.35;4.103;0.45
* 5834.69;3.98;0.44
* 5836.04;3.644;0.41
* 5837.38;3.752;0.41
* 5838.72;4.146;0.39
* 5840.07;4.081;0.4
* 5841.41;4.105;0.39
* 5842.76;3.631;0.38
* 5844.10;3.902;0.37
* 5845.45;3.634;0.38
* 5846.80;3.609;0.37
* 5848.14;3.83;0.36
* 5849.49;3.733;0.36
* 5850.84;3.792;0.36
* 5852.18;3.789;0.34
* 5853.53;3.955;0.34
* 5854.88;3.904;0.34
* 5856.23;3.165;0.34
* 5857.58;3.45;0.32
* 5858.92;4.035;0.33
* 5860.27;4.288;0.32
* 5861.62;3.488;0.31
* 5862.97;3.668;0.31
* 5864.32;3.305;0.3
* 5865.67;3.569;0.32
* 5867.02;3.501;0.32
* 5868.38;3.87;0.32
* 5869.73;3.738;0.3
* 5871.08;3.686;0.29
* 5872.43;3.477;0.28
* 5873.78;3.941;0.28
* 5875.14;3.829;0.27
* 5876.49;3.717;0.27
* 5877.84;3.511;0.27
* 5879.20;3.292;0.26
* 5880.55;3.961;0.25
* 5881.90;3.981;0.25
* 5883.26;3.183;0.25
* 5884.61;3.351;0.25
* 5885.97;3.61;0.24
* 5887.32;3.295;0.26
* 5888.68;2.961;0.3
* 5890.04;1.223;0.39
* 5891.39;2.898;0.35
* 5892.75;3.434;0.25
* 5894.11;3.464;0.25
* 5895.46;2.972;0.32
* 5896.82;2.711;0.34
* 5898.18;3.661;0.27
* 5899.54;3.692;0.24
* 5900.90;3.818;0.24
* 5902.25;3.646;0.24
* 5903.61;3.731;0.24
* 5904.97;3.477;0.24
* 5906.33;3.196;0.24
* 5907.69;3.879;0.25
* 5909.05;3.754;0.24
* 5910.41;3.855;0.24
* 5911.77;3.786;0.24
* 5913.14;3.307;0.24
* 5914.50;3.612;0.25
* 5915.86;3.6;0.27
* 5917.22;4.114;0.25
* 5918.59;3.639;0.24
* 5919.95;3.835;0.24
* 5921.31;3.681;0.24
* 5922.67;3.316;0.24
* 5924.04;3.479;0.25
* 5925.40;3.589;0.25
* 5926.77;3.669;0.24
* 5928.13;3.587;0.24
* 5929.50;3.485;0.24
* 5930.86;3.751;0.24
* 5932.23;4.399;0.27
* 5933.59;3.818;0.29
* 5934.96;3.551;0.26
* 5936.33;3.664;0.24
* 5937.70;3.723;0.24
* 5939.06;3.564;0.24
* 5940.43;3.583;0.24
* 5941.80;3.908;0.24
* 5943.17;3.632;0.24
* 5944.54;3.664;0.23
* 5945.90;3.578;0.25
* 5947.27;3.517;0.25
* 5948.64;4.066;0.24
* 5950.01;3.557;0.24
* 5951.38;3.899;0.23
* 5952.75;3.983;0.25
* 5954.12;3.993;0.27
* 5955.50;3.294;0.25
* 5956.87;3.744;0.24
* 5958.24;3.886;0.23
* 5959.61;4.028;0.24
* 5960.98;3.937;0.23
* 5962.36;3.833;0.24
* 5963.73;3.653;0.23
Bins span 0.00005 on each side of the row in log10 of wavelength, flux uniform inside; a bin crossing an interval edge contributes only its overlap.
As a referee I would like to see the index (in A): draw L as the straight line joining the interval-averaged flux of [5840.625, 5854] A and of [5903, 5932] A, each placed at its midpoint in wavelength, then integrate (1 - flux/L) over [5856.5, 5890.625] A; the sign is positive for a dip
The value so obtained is 2.05 A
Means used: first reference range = 3.8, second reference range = 3.65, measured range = 3.52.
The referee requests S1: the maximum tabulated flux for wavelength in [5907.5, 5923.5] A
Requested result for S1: 4.114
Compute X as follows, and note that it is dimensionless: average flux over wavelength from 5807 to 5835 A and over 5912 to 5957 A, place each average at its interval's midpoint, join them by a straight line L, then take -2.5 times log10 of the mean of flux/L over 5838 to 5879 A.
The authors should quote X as 0.02 mag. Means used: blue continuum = 3.87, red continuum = 3.69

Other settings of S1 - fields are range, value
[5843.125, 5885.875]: 4.288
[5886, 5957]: 4.399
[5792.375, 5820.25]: 5.632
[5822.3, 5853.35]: 5.007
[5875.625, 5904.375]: 3.981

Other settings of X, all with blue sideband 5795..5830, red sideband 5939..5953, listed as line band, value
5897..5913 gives 0.04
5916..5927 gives 0.03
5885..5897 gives 0.27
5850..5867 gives 0.05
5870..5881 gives 0.04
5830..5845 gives -0.01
